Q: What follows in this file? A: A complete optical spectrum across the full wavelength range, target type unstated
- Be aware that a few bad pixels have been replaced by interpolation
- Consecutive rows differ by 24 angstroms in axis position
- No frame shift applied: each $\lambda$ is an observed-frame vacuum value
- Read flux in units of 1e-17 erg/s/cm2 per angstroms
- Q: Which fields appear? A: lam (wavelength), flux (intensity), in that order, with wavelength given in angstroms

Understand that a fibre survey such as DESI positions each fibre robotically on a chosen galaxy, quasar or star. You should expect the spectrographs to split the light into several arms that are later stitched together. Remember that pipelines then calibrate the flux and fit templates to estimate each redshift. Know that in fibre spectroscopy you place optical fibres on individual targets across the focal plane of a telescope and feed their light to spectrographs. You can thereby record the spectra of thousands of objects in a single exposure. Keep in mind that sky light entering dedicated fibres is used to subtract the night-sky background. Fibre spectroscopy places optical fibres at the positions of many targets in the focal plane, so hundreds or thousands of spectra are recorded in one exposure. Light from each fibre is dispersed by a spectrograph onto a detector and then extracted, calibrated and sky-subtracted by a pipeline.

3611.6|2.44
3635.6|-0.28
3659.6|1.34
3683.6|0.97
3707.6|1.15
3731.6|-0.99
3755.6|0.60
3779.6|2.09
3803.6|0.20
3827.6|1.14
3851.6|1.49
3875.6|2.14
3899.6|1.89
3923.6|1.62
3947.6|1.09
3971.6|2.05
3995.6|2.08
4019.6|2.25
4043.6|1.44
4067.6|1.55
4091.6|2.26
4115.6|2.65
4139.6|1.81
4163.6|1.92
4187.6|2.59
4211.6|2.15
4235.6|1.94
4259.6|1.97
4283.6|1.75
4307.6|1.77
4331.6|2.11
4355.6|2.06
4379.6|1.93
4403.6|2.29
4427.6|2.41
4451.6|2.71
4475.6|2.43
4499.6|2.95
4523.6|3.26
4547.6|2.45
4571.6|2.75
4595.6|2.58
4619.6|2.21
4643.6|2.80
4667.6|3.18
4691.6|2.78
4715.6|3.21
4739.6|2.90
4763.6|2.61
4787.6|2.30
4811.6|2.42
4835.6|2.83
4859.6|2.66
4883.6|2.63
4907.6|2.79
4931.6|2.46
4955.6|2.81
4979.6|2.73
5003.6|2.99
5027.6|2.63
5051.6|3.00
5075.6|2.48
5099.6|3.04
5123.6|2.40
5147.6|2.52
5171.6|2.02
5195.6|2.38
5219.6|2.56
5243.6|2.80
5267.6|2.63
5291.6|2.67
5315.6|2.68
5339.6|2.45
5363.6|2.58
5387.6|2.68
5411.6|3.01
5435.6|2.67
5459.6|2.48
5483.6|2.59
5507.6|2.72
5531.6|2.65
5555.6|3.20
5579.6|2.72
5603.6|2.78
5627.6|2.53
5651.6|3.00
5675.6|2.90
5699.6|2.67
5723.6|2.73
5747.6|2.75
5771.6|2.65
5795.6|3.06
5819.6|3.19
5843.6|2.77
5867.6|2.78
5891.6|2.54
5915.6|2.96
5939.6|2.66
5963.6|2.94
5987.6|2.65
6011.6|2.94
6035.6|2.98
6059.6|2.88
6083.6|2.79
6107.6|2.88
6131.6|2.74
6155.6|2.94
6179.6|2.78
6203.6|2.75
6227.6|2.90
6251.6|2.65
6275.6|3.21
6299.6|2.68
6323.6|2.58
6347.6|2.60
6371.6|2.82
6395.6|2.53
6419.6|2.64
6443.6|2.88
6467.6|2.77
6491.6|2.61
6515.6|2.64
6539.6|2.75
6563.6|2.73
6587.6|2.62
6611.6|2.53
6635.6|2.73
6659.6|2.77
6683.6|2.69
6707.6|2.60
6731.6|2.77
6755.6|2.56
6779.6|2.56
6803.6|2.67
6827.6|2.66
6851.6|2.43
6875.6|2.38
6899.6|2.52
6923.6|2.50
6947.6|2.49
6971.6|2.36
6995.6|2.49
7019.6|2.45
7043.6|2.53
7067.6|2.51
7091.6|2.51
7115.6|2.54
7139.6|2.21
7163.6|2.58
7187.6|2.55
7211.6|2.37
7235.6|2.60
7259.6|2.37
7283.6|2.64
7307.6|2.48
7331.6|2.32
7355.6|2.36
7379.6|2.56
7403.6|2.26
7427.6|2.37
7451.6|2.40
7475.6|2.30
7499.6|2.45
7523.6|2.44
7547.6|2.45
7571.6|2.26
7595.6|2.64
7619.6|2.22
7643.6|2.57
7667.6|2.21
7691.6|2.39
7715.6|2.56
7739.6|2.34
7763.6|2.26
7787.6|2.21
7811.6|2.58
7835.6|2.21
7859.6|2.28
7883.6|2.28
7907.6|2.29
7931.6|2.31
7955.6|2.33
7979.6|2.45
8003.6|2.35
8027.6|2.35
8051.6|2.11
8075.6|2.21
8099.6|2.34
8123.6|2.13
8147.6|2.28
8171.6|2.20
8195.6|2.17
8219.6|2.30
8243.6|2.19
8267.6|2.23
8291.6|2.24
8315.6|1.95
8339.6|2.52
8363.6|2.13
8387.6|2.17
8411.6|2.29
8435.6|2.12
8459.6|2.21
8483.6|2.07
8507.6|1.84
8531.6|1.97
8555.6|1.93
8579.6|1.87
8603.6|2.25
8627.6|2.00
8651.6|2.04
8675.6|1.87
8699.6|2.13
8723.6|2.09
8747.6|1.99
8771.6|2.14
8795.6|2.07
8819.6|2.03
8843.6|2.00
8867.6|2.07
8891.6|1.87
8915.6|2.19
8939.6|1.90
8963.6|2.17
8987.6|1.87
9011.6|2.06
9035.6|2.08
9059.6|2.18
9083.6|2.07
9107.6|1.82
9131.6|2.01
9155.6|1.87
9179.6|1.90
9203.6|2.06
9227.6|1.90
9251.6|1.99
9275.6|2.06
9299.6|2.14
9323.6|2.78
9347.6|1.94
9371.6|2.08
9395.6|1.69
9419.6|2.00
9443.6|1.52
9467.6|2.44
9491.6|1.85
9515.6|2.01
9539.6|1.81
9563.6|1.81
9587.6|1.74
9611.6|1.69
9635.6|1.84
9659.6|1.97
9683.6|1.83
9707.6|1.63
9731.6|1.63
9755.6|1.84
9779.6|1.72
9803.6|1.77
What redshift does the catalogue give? 0.000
